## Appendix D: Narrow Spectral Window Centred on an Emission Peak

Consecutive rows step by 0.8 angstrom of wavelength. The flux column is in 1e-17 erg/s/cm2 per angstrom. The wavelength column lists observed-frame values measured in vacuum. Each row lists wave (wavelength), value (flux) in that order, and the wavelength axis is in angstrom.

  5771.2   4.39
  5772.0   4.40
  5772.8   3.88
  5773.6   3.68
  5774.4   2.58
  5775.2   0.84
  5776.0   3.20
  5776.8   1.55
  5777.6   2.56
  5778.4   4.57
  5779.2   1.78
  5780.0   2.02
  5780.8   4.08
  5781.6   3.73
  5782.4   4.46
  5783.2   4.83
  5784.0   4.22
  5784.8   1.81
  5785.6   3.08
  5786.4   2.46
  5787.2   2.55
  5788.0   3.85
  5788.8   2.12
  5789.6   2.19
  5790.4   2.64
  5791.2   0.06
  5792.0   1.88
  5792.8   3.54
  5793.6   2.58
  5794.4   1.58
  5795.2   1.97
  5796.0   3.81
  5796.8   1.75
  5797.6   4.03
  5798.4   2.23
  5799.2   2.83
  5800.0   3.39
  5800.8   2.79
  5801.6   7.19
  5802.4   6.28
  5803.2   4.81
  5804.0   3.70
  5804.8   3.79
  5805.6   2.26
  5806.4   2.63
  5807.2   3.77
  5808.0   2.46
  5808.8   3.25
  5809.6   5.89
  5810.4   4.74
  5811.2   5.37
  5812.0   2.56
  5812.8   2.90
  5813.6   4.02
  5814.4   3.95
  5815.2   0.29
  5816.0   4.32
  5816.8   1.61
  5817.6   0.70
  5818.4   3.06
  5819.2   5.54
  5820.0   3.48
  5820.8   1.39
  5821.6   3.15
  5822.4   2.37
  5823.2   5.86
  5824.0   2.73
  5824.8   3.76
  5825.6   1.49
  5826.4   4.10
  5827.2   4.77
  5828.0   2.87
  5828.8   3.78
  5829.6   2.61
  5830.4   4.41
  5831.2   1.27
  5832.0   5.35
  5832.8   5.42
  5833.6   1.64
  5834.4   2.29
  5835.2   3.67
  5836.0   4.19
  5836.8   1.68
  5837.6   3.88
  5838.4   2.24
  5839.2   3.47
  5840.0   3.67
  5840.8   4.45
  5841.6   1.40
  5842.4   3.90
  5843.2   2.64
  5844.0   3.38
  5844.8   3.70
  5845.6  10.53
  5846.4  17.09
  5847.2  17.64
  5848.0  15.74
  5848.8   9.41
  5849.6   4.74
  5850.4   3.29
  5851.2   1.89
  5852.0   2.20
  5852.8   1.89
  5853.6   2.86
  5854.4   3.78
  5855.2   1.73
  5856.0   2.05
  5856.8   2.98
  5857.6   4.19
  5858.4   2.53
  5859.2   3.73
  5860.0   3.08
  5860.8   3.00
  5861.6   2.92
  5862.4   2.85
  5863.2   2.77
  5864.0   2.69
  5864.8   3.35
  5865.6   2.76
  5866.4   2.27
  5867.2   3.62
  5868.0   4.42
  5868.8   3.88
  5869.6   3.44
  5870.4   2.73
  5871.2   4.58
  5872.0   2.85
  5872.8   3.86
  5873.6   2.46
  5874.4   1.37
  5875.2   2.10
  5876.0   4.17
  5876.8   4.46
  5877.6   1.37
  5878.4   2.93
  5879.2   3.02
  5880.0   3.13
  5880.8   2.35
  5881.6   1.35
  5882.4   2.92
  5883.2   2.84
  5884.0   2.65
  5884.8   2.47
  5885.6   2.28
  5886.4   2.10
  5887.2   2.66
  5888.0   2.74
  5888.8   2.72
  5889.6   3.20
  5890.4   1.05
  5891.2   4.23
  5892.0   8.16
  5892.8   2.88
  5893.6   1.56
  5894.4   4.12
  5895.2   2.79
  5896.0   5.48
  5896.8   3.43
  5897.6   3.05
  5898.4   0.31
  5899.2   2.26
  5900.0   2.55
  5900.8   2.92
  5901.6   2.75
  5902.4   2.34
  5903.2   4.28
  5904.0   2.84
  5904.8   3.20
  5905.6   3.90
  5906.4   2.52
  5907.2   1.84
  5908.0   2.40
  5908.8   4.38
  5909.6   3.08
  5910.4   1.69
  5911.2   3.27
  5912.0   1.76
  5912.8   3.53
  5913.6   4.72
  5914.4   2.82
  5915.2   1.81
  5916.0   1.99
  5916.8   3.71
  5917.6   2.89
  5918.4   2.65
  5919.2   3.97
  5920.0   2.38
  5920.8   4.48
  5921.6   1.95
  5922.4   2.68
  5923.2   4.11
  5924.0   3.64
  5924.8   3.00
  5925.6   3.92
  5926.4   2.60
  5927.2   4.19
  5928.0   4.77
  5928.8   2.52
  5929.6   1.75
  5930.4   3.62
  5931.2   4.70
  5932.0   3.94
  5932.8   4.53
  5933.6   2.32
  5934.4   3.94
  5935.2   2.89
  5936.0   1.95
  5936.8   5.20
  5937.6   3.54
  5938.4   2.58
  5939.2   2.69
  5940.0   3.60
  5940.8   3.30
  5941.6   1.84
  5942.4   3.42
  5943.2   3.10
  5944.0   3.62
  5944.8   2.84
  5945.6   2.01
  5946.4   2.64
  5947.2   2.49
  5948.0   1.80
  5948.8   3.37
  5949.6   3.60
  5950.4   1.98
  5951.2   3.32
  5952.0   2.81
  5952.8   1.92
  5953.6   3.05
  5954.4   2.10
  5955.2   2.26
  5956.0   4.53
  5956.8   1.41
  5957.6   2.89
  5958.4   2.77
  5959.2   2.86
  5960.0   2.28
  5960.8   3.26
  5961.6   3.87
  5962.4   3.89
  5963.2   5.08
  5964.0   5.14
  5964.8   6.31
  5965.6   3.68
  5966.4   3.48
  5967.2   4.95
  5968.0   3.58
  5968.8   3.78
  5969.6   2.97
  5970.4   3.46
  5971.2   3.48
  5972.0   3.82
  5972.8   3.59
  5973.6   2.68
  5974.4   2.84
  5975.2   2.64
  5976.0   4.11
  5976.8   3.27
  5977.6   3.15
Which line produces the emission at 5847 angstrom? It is H-beta 4861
